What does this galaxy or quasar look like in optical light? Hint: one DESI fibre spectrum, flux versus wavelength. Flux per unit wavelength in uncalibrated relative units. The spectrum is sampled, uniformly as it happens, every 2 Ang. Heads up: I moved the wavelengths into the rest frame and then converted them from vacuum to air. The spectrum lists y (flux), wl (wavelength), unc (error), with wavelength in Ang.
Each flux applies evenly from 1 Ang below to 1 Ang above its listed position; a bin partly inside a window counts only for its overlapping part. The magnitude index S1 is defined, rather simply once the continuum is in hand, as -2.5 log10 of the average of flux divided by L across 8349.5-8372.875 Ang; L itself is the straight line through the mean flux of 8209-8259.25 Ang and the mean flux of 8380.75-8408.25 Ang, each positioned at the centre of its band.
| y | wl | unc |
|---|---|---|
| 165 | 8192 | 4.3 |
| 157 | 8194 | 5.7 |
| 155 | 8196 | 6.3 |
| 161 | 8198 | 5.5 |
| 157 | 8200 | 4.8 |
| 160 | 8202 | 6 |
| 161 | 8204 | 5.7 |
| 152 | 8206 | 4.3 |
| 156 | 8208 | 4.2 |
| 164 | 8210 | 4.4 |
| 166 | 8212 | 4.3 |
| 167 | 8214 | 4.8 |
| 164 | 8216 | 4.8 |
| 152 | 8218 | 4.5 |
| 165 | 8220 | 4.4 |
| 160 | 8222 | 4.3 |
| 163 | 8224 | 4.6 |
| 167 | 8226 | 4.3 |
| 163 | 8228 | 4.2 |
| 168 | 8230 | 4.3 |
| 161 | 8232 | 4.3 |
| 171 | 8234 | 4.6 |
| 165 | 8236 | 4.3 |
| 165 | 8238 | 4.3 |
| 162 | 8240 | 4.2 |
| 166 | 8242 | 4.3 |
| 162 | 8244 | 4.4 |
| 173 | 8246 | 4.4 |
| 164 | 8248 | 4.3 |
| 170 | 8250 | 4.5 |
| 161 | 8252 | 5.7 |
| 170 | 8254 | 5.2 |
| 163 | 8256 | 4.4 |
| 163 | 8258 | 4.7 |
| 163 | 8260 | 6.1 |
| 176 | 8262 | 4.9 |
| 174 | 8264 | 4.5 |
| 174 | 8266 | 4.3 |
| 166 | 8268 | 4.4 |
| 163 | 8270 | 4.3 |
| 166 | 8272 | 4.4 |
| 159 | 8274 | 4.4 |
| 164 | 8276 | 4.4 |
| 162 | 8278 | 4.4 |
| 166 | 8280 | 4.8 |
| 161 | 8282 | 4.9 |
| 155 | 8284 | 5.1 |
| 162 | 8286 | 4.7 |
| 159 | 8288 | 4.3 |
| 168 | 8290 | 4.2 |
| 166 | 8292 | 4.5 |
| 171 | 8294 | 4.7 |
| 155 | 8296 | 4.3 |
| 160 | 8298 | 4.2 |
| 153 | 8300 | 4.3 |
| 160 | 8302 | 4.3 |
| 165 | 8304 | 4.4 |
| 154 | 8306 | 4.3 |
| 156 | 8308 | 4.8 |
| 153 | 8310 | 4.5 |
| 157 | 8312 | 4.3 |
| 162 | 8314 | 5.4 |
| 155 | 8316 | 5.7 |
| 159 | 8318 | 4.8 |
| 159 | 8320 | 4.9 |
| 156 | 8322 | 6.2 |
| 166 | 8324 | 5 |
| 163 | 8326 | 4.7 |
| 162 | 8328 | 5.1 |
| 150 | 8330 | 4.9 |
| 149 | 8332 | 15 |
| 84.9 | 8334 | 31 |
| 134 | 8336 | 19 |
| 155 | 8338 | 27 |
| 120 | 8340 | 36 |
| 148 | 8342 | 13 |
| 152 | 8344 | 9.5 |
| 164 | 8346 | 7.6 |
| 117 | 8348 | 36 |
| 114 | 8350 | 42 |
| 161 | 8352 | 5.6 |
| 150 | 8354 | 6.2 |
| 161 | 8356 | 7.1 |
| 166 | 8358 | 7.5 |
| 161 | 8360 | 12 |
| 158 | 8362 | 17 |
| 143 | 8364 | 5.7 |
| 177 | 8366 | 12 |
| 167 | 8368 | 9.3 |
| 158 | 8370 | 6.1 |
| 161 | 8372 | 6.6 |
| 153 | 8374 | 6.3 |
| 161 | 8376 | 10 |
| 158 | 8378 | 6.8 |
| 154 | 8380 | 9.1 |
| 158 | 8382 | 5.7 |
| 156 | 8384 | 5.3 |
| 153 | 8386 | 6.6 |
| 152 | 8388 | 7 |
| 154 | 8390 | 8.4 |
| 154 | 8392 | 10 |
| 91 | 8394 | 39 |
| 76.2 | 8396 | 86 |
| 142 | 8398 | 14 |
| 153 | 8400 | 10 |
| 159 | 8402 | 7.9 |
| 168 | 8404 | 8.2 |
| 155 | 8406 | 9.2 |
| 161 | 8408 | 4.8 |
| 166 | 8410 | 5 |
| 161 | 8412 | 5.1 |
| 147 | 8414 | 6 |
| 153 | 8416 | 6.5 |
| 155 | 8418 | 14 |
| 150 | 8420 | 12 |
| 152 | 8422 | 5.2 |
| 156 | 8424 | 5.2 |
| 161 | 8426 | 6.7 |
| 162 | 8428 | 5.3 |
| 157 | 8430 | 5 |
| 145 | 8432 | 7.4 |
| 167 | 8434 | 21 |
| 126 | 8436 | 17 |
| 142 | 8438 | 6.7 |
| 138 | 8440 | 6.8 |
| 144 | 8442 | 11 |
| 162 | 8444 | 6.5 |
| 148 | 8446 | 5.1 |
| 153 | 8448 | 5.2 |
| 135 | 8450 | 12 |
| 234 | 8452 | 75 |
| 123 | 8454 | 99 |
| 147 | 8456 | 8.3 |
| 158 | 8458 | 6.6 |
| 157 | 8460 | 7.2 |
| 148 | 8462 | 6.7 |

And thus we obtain -0.06 mag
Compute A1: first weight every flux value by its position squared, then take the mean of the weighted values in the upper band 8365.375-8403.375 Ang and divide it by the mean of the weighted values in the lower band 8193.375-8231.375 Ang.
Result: 0.97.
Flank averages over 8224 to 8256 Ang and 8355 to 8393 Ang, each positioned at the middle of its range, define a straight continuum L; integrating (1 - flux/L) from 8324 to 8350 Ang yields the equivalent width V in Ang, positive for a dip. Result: 3.1 Ang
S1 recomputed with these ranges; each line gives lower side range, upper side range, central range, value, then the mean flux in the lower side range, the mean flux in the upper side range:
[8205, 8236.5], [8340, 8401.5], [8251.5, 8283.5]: -0.05 mag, 163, 149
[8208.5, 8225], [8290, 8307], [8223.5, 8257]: -0.02 mag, 162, 161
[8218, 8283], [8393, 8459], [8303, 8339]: 0.05 mag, 165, 150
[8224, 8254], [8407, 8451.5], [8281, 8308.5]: 0.01 mag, 166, 153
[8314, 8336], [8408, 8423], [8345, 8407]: 0.02 mag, 150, 155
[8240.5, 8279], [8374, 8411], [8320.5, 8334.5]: 0.05 mag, 166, 149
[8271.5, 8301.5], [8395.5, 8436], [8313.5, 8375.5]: 0.05 mag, 162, 153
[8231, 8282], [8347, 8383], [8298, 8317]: 0.02 mag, 166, 154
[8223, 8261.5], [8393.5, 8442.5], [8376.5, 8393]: -0.03 mag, 165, 148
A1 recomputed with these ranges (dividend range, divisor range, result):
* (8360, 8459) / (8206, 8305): 0.96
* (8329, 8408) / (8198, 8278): 0.93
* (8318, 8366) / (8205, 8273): 0.92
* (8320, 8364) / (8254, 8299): 0.91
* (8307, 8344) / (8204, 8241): 0.94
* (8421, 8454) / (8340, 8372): 1.03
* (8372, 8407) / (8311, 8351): 1.02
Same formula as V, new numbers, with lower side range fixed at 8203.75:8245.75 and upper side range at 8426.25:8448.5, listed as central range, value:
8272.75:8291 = -0.27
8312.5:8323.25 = -0.07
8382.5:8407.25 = 1.49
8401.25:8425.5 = -0.91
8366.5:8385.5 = -0.64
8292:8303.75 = -0.16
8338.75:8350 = 1.26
